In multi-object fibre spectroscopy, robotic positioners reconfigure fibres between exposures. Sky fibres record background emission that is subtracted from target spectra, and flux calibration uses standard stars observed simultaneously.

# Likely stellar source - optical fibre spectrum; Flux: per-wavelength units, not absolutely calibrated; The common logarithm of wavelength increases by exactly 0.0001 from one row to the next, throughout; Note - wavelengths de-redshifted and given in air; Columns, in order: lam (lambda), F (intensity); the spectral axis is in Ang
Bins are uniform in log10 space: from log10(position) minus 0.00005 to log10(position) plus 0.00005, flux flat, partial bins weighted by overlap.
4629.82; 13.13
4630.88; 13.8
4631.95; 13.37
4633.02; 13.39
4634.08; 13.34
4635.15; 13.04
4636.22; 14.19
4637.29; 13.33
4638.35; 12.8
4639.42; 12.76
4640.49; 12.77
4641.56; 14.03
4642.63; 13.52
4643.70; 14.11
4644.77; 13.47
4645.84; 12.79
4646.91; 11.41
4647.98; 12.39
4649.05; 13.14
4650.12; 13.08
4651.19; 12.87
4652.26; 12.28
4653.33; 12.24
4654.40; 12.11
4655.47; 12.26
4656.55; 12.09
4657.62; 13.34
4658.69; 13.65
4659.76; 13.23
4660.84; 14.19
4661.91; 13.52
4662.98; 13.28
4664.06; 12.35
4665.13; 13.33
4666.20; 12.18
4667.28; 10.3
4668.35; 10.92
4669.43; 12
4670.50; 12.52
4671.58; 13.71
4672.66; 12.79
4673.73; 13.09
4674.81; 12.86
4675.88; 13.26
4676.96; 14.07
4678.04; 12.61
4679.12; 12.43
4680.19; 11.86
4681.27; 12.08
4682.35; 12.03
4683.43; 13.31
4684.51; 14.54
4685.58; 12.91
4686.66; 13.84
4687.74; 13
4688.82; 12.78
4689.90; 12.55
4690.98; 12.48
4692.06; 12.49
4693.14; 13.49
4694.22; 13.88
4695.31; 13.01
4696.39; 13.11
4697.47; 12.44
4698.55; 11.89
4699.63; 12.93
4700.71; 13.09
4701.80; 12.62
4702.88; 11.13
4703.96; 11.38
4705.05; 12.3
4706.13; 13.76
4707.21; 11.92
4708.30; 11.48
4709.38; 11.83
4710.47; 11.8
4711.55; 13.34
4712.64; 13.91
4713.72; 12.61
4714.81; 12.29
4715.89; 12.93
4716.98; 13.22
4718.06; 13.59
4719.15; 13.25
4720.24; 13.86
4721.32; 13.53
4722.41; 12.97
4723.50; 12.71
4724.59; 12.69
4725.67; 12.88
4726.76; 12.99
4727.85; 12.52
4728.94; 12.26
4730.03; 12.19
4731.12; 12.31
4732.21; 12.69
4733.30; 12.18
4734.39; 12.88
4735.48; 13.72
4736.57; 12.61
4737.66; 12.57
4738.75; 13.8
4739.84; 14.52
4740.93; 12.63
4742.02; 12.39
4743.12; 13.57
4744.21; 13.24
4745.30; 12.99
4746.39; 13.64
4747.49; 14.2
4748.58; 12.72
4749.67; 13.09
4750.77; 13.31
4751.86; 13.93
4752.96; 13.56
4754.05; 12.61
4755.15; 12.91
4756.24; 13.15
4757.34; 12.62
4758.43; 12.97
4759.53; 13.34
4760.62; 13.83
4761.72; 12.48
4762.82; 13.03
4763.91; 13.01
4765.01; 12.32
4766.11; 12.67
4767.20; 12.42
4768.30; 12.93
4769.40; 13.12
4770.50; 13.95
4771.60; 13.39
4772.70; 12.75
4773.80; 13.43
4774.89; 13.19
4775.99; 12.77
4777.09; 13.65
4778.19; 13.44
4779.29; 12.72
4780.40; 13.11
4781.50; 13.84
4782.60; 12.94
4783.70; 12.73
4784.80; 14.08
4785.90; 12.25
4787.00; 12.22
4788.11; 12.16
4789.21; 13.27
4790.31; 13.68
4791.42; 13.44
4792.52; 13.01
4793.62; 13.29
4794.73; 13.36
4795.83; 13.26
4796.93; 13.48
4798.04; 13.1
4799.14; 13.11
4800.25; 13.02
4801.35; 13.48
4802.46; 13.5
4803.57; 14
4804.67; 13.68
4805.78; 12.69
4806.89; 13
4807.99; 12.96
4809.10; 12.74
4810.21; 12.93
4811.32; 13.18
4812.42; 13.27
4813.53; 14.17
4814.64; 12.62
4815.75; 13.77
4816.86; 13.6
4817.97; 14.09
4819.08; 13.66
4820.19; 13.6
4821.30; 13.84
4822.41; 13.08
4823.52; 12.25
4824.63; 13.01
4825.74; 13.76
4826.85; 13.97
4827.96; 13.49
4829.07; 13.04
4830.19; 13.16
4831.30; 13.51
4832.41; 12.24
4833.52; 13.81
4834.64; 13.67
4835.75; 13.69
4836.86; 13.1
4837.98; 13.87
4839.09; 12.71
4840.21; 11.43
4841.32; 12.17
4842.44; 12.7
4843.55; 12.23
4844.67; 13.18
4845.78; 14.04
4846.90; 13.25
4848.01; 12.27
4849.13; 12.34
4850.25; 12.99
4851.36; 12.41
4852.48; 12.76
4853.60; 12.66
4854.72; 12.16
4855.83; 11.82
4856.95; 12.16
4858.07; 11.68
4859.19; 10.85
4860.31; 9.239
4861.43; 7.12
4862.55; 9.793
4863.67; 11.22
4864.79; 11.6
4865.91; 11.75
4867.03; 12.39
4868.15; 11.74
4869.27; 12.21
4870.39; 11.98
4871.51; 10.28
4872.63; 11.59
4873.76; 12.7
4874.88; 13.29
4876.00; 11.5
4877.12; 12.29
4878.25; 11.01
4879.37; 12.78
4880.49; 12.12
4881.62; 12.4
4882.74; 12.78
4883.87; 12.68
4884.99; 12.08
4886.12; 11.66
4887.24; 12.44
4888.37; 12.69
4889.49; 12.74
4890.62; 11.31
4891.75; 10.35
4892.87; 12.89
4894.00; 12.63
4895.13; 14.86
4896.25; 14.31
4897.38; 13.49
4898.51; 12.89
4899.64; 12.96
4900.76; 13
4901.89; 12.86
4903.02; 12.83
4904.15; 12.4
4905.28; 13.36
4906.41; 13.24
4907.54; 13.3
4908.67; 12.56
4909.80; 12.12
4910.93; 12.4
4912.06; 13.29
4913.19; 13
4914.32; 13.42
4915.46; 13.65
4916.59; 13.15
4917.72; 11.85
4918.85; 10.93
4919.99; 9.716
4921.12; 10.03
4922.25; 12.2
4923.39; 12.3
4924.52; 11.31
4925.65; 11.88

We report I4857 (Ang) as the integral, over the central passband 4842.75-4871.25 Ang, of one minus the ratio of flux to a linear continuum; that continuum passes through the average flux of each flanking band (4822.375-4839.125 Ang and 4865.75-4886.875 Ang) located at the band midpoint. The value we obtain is 1.8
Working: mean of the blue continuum 13.3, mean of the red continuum 12.1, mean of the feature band 11.8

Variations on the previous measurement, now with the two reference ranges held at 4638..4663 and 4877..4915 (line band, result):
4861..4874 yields 1.5 Ang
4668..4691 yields 0.2 Ang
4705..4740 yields 0.1 Ang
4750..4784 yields -0.7 Ang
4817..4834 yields -0.8 Ang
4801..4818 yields -0.7 Ang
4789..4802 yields -0.5 Ang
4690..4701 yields 0.0 Ang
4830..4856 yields -0.2 Ang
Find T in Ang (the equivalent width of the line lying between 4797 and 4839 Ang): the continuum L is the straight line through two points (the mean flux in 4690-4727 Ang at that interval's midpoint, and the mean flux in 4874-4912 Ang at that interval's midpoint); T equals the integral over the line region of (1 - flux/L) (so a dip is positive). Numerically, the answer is -2.2 Ang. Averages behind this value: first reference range 12.8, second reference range 12.6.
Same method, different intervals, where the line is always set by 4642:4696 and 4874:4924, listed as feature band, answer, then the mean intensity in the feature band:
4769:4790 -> -0.73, 13.1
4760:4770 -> -0.14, 12.9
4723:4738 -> 0.10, 12.7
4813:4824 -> -0.75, 13.5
